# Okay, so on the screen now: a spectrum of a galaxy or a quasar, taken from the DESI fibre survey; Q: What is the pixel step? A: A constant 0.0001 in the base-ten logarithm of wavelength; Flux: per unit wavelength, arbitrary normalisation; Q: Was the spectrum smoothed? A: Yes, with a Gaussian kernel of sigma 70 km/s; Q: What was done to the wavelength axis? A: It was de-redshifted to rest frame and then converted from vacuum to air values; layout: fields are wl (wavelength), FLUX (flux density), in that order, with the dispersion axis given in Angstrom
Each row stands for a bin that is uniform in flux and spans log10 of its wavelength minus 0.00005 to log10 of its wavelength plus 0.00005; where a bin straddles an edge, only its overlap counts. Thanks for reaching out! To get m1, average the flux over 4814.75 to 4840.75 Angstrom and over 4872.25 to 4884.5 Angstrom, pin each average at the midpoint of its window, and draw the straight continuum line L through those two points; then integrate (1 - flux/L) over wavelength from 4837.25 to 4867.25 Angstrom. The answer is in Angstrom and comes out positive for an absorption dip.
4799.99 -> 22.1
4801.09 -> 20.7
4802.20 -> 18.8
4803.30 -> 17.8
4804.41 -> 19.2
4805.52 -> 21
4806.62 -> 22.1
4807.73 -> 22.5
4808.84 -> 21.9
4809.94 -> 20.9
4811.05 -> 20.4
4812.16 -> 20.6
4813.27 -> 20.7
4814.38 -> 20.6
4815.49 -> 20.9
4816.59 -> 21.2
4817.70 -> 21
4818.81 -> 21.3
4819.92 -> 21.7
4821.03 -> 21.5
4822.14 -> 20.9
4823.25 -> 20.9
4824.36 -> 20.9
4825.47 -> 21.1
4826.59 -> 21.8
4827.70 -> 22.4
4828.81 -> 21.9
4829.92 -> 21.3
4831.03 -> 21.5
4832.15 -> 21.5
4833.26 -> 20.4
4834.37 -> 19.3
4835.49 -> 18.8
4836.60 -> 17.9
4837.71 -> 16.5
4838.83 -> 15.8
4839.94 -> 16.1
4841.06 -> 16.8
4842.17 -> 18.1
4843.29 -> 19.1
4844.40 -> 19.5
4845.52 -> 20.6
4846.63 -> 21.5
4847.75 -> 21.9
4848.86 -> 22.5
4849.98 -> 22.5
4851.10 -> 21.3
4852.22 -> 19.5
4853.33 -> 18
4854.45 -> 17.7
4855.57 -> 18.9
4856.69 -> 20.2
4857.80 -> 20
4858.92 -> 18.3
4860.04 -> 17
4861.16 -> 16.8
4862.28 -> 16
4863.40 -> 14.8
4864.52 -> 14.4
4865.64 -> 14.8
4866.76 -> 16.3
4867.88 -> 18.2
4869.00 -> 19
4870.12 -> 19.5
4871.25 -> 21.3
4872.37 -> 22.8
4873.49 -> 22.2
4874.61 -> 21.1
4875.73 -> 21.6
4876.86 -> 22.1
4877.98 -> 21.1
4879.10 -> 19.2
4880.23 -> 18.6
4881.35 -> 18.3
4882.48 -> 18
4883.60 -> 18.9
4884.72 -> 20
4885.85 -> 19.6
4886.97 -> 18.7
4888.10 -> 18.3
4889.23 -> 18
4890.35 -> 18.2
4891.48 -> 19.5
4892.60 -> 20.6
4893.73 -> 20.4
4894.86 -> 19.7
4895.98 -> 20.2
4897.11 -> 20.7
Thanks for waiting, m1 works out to 2.8 Angstrom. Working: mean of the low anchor 20.3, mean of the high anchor 20.3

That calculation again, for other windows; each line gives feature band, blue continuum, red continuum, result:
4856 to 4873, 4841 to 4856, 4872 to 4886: 1.8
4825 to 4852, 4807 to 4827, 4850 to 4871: -0.6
